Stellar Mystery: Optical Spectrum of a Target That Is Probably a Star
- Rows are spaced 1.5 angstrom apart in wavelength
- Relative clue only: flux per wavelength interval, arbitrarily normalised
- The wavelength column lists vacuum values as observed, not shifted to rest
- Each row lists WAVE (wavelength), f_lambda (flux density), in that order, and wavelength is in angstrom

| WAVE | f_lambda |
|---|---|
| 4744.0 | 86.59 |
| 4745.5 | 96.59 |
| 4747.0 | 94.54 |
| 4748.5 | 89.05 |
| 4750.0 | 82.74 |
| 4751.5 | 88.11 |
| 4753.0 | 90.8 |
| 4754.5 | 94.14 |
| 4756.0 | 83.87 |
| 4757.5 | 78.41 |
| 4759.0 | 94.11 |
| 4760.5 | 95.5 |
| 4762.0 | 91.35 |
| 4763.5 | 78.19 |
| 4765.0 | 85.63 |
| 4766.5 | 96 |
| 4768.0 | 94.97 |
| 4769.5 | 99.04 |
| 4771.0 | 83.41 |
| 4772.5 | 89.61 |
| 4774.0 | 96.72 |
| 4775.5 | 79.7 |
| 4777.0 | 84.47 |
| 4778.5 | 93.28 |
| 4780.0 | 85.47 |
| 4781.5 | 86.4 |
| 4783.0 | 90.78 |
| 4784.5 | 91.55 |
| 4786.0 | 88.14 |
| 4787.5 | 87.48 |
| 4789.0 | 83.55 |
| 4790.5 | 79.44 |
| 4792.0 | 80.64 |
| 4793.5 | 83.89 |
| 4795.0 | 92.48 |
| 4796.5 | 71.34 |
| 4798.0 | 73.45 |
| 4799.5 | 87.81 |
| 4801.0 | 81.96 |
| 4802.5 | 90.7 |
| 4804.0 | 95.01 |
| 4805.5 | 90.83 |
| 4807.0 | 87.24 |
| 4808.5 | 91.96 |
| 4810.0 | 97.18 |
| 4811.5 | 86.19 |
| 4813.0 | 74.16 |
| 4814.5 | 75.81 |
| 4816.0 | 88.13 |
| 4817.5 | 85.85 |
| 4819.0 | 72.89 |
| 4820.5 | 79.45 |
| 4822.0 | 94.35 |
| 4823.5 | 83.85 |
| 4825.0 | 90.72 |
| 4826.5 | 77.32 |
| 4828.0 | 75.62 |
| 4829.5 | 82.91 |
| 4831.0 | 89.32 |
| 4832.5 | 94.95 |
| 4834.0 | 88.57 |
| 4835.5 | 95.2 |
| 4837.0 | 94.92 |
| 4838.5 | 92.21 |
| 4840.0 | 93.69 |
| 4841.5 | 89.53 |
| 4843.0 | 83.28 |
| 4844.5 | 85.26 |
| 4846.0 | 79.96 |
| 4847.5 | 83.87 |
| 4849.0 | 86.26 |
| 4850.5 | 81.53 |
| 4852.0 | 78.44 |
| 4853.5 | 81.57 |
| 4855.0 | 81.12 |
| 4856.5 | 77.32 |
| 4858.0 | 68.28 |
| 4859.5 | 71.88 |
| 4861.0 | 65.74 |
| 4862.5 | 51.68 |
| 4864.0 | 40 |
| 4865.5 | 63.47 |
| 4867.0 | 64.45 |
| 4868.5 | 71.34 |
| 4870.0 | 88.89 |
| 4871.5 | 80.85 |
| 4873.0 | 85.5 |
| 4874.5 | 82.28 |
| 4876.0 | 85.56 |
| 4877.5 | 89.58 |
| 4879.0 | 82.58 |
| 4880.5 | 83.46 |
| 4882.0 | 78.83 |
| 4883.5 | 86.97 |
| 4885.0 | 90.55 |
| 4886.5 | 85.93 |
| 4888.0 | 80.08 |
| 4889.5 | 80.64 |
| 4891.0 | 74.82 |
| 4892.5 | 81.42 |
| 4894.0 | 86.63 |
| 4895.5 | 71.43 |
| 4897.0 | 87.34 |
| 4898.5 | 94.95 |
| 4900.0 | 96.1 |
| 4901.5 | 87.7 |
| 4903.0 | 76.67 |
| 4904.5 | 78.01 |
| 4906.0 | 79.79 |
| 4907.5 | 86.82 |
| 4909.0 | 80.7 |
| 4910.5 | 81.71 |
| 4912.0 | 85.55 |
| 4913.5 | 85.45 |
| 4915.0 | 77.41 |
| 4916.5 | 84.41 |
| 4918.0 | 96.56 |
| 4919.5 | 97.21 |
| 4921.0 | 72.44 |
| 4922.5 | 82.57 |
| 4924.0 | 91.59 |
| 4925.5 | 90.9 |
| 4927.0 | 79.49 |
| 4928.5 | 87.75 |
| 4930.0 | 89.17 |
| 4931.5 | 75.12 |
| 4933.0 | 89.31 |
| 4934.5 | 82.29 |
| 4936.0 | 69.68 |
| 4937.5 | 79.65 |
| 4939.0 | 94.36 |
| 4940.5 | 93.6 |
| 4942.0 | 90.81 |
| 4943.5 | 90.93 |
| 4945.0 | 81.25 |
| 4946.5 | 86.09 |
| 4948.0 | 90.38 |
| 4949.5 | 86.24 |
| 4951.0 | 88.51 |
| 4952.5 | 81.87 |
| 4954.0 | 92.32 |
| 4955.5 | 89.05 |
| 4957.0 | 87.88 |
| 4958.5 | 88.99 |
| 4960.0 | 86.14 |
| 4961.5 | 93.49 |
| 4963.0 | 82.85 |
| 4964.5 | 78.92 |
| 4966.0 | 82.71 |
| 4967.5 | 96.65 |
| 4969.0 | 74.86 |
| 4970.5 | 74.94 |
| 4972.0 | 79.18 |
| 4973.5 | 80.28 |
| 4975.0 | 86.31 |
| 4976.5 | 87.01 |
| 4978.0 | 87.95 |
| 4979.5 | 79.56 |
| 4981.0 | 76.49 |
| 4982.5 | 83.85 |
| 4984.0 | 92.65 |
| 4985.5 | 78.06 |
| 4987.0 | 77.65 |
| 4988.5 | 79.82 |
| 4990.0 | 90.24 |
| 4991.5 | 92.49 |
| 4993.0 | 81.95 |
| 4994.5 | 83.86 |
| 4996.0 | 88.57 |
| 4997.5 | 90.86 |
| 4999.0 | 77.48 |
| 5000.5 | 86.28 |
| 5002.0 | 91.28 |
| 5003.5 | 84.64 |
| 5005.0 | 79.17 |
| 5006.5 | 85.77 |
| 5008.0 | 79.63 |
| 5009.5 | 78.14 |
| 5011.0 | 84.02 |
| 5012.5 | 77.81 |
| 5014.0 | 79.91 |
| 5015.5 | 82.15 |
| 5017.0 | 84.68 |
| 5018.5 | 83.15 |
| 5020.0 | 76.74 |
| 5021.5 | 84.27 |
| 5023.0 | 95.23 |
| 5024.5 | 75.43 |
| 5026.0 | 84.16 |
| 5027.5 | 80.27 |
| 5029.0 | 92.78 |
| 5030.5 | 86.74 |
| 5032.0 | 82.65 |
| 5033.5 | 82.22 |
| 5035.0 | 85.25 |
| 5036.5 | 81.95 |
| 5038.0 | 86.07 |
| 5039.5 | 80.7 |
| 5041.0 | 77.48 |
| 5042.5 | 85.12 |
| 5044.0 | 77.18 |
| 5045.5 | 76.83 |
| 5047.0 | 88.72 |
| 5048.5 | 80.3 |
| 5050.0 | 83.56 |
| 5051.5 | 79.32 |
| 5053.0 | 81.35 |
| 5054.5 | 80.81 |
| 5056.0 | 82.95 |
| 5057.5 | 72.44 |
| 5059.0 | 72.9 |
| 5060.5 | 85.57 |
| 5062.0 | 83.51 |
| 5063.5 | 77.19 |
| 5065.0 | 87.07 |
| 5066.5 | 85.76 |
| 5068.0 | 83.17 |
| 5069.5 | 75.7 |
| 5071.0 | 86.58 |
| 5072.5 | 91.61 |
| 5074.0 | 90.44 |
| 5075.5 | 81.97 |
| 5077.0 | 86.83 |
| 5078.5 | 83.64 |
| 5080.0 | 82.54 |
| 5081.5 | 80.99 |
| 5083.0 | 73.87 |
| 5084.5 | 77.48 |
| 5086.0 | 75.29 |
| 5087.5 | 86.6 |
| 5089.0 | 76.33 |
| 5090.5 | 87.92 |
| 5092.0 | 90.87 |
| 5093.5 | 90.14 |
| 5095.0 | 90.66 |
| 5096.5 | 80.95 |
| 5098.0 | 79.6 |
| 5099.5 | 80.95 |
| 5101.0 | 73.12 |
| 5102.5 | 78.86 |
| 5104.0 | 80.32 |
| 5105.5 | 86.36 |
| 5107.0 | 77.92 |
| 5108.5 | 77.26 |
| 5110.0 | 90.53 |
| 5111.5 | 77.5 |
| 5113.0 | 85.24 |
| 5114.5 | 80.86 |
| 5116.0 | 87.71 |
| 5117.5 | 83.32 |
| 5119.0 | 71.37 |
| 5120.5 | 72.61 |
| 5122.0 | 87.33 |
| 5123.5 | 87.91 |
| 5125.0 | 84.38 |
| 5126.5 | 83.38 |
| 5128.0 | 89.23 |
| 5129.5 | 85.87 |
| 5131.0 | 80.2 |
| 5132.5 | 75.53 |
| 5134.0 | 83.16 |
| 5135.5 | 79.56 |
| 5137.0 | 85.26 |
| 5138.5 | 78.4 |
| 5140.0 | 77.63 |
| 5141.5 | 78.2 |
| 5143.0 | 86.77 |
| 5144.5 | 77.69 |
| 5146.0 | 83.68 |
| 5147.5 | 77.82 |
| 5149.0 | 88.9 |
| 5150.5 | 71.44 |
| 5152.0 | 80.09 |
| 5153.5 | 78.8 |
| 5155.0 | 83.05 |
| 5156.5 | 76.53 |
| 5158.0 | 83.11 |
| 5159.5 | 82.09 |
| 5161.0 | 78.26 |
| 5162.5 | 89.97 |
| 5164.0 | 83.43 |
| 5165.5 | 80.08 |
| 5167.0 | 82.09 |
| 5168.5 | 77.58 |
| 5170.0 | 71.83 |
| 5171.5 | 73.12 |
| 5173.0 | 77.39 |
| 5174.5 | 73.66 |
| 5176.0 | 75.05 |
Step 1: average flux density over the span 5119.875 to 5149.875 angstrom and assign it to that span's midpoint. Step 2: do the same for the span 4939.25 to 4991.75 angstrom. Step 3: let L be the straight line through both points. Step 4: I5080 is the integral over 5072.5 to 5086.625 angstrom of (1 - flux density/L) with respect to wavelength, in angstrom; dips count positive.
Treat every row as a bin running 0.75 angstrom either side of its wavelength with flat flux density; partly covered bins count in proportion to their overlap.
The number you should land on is 0.20 angstrom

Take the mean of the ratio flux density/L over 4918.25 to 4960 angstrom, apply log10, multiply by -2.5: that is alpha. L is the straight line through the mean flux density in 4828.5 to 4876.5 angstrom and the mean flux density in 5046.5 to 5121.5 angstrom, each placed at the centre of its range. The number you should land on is -0.07 mag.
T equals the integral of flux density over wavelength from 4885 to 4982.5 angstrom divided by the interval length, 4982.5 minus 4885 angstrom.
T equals 84.7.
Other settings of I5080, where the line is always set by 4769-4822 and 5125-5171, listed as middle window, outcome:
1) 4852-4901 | 3.62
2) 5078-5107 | -0.01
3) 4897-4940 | -0.33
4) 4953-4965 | -0.55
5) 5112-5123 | 0.02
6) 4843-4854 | 0.35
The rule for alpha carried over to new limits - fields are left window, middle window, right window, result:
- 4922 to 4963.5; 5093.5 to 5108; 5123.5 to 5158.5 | 0.01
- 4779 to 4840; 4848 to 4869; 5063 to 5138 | 0.21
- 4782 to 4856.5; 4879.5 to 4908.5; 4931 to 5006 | 0.02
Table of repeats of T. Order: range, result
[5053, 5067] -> 80.8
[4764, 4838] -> 86.7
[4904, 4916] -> 82.1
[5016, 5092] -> 82.5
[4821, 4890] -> 81.3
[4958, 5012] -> 83.9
